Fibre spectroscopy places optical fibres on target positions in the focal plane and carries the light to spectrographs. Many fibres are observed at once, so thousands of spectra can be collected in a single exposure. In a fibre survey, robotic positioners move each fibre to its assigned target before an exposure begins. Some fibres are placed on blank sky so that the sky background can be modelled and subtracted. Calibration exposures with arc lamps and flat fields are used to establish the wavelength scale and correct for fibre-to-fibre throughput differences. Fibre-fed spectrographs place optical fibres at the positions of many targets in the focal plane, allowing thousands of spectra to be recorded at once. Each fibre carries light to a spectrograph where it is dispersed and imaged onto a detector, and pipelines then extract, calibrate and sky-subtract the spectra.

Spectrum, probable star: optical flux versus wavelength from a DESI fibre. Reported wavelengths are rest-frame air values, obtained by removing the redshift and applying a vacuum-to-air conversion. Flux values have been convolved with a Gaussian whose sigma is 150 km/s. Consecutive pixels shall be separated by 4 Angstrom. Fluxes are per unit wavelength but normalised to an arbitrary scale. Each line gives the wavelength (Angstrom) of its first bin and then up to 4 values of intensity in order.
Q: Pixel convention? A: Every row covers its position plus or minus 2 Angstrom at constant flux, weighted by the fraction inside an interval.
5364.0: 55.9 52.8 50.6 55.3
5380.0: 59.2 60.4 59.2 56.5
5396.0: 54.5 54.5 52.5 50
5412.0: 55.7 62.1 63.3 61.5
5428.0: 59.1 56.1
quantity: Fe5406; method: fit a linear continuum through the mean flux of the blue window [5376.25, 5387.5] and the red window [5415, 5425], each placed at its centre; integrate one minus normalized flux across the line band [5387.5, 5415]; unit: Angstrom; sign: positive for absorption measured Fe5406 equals 2.71 Angstrom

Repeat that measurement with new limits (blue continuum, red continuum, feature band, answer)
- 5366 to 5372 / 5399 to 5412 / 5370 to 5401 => -2.4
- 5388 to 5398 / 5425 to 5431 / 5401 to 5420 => 0.6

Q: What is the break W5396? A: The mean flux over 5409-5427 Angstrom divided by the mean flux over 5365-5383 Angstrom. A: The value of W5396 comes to 1.09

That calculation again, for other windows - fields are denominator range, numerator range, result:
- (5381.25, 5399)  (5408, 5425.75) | 1.03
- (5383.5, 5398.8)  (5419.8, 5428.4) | 1.07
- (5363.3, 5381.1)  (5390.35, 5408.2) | 0.99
